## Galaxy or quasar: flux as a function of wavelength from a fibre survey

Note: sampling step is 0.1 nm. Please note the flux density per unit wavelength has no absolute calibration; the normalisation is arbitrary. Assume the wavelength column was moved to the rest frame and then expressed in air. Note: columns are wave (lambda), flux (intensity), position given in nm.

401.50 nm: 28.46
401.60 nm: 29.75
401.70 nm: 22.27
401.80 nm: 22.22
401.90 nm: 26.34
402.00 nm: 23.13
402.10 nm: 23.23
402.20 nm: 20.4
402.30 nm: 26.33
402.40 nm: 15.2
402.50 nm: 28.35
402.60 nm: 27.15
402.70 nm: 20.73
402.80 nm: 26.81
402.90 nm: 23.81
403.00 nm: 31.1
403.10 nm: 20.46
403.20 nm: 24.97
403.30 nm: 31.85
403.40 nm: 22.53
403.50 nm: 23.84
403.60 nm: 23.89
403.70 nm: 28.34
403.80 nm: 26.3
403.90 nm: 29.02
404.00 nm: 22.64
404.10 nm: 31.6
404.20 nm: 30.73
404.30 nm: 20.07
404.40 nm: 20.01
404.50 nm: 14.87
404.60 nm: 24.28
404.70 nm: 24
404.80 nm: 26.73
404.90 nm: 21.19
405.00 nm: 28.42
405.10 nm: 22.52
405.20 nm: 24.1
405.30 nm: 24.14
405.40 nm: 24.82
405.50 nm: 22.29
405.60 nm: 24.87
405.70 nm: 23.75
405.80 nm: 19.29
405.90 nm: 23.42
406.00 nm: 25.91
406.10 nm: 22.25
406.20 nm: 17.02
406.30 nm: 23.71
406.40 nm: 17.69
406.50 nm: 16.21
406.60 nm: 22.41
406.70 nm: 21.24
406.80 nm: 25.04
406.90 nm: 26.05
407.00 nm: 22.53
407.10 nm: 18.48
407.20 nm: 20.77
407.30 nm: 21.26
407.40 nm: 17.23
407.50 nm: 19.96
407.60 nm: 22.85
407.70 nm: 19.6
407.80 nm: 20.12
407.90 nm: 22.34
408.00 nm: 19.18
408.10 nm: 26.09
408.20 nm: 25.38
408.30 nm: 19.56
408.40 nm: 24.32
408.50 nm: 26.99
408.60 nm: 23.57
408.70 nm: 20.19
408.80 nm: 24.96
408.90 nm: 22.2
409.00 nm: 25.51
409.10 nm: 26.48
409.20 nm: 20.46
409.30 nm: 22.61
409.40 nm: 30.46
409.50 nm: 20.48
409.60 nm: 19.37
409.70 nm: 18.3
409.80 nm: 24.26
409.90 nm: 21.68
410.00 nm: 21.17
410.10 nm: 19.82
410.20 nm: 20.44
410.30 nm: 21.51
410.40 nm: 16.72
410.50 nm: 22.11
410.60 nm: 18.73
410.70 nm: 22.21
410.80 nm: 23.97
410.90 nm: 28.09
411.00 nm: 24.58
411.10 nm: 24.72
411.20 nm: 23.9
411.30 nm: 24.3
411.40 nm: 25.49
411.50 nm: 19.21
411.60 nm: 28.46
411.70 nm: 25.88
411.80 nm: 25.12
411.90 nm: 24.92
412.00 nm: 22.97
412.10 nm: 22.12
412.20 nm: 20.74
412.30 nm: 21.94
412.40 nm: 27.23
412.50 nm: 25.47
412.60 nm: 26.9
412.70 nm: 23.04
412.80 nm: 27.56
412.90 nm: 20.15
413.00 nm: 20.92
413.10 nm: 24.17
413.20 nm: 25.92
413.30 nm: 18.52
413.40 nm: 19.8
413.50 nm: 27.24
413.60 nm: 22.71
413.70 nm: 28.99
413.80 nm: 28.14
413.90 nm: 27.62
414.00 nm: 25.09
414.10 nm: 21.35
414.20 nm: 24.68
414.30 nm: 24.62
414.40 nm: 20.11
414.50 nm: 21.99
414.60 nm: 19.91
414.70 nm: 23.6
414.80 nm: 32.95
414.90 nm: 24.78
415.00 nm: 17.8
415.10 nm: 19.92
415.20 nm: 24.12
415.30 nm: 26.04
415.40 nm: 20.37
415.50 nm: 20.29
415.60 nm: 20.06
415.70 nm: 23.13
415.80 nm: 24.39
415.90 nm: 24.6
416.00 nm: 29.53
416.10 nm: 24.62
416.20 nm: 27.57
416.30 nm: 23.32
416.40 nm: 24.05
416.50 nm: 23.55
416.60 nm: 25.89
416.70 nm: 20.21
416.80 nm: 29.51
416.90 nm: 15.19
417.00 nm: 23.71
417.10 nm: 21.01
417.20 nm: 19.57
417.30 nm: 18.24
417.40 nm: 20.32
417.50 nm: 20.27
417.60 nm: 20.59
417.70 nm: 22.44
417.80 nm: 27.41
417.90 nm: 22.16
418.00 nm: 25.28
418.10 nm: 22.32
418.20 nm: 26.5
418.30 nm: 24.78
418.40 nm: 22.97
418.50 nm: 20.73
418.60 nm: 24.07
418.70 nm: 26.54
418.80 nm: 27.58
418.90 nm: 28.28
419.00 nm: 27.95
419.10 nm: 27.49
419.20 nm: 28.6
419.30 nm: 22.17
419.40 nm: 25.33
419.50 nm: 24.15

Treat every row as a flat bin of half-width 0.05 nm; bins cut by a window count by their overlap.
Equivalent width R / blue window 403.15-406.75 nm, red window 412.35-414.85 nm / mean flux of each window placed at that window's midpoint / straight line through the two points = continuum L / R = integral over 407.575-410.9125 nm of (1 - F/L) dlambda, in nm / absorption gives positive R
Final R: 0.23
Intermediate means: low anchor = 23.6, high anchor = 24.3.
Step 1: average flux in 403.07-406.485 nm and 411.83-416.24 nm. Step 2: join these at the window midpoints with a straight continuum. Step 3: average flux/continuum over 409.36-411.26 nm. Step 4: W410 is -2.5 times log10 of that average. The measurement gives 0.076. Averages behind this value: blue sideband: 23.8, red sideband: 23.8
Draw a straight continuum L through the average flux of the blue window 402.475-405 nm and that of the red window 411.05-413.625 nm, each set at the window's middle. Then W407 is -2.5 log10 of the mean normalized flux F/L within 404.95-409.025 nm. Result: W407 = 0.10 mag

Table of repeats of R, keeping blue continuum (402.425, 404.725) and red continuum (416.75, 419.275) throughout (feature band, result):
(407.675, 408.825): 0.088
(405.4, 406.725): 0.167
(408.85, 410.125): 0.099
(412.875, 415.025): 0.026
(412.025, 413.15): 0.026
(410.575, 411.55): 0.028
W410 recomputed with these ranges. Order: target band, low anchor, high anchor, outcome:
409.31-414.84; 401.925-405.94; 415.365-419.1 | 0.017 mag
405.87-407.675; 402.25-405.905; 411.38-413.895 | 0.147 mag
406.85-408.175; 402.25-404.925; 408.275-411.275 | 0.101 mag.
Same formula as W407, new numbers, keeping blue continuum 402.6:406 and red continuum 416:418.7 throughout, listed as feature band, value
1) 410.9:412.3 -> -0.016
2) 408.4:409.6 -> 0.009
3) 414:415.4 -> 0.010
